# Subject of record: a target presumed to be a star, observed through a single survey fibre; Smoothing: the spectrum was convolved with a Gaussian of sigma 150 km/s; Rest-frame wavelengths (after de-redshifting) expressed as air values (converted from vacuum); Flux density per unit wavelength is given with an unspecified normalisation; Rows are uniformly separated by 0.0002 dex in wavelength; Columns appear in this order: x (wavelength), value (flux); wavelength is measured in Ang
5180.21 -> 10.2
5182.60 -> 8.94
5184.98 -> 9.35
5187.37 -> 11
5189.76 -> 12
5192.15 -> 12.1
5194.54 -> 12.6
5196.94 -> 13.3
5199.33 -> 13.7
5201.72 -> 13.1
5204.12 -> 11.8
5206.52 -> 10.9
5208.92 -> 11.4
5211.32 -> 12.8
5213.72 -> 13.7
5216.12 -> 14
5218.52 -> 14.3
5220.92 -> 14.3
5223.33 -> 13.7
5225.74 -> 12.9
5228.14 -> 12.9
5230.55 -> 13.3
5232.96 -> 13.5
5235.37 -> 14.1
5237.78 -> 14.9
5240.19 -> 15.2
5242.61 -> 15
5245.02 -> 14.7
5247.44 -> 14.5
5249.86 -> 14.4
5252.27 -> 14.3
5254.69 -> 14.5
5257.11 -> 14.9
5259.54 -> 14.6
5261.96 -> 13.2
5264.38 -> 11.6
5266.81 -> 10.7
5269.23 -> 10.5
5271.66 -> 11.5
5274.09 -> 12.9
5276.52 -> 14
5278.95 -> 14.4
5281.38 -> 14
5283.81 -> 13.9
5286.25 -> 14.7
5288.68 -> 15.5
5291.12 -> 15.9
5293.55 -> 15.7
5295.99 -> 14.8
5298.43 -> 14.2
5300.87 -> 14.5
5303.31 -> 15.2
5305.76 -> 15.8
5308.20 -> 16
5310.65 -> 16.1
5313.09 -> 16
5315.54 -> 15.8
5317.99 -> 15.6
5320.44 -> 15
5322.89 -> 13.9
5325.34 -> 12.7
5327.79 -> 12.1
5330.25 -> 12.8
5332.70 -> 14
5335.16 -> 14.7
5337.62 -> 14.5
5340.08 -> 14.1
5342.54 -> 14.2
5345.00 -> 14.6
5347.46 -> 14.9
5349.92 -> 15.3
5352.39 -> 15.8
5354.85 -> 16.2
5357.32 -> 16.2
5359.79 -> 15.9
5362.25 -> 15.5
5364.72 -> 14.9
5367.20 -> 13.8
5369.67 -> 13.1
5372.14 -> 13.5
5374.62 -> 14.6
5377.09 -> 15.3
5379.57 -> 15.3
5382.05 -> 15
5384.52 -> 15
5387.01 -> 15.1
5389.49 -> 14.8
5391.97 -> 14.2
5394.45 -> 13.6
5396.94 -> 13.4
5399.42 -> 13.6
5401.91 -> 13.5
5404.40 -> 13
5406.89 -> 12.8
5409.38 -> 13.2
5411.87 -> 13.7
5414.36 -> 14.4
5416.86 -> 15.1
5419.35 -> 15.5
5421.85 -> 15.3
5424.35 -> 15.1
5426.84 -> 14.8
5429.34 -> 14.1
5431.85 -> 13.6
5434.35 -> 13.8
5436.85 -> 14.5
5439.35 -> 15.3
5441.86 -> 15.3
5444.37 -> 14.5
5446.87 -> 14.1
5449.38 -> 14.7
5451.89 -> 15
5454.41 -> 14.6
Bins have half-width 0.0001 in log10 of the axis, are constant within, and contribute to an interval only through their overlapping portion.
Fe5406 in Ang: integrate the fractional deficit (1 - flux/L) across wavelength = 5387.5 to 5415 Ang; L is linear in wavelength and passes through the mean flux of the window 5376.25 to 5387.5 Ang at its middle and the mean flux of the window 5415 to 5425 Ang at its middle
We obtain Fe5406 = 2.7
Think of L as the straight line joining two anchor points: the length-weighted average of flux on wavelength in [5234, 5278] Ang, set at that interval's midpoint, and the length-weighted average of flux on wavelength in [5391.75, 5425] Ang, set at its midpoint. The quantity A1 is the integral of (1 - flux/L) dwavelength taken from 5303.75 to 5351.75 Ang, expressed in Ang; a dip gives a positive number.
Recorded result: -2.9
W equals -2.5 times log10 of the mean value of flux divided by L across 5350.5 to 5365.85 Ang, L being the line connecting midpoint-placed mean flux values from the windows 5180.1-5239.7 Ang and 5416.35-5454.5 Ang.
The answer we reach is -0.13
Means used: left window 12.7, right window 14.7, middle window 15.7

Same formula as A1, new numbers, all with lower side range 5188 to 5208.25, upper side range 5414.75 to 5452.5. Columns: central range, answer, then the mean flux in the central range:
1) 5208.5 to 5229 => -1.4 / 13.4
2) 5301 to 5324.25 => -3.3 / 15.4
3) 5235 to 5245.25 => -1.7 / 14.8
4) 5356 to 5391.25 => -1.9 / 14.8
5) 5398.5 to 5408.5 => 0.8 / 13.2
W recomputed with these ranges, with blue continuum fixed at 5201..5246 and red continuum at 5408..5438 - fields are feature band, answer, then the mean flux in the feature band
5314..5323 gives -0.10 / 15.2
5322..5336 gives 0.05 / 13.3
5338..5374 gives -0.06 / 14.8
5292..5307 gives -0.09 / 15.1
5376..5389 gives -0.07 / 15.1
